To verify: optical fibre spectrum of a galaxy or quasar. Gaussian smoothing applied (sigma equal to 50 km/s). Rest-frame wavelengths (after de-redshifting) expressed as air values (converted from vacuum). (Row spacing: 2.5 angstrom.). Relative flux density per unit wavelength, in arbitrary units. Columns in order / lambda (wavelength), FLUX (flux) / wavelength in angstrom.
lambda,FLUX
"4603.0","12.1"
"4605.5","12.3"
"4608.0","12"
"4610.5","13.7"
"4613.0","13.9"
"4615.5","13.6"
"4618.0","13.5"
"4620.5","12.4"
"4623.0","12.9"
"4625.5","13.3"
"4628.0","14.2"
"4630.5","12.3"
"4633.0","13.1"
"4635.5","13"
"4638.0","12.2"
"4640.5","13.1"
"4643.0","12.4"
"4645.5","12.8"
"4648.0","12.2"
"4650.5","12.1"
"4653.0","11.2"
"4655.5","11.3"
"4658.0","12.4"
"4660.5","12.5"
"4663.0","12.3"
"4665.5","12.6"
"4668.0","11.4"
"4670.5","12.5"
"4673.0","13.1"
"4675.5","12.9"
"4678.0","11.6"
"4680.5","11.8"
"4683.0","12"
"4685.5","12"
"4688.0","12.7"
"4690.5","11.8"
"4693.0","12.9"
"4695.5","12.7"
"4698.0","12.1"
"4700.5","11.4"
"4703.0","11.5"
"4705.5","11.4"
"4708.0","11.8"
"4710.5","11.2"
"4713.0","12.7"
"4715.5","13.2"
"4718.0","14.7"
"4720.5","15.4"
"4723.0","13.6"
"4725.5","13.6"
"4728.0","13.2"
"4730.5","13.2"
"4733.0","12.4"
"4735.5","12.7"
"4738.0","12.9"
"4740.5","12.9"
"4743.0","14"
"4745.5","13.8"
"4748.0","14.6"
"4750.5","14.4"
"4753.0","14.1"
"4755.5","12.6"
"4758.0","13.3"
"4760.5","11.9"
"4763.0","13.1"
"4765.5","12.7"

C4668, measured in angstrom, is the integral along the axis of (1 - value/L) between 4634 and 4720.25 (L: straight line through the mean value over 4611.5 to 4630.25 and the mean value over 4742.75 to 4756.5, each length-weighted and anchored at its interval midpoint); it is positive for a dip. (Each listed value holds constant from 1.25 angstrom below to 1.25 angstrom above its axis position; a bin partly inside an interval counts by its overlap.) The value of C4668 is 8.1 angstrom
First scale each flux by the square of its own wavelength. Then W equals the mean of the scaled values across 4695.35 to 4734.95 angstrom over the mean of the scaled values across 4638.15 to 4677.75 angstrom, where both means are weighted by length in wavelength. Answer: 1.06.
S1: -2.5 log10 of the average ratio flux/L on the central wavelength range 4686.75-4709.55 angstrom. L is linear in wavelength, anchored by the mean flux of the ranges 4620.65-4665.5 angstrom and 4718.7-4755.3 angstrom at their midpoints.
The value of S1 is 0.099 mag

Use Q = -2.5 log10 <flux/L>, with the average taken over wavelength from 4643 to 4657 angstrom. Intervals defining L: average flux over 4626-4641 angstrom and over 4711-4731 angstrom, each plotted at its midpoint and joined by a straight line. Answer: 0.10 mag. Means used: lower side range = 13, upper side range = 13.6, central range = 12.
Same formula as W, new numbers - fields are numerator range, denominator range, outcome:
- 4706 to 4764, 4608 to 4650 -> 1.07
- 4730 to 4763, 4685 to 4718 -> 1.11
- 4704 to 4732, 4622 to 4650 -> 1.05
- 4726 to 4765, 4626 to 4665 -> 1.11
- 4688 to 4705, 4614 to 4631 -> 0.94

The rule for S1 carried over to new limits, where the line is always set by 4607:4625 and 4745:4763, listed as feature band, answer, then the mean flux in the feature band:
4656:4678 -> 0.08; 12.4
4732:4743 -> 0.05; 12.9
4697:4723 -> 0.07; 12.6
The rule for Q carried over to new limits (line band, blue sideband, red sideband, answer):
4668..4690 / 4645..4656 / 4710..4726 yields 0.031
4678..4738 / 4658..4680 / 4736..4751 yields 0.039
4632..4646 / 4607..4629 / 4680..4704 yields 0.016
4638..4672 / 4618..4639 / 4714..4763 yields 0.075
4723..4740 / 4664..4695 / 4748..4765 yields -0.005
